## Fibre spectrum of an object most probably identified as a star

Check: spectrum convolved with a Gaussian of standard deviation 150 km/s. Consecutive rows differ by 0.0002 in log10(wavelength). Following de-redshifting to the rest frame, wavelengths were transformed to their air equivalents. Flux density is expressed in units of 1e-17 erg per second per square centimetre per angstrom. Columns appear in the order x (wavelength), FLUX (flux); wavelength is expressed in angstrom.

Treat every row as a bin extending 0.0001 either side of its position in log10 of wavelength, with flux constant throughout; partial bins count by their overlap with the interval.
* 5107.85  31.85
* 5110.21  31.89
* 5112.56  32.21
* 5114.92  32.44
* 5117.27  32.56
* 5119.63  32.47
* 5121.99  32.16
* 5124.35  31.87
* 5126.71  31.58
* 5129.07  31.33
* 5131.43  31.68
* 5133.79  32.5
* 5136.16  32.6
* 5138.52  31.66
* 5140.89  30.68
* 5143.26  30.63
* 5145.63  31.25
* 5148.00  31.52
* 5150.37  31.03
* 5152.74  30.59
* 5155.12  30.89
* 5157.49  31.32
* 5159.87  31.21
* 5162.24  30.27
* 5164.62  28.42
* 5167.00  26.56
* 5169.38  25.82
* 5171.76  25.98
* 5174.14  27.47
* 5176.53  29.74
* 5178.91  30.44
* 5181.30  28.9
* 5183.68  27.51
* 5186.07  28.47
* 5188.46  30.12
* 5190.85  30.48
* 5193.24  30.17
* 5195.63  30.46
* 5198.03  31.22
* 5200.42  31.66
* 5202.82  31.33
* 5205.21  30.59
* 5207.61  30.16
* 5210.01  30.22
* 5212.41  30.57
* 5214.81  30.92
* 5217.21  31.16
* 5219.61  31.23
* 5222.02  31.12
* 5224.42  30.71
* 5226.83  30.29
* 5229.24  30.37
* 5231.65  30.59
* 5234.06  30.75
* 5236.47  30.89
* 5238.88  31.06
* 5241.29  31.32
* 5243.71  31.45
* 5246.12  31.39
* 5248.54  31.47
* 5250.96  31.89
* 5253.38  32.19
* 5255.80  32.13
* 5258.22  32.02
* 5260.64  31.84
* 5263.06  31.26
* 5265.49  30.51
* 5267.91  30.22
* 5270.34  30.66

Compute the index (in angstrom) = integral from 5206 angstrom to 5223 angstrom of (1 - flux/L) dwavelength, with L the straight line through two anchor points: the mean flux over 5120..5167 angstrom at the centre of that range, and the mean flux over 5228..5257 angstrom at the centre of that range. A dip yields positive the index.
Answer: 0.3 angstrom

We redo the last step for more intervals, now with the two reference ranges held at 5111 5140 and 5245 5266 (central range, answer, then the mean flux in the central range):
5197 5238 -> 1.3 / 30.8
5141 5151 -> 0.3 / 31.1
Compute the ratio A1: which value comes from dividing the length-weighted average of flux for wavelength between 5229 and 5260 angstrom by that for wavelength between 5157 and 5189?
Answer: 1.10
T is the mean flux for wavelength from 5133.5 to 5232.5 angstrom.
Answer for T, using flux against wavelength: 30.2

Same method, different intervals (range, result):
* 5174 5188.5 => 29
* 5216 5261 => 31.2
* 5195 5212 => 30.8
